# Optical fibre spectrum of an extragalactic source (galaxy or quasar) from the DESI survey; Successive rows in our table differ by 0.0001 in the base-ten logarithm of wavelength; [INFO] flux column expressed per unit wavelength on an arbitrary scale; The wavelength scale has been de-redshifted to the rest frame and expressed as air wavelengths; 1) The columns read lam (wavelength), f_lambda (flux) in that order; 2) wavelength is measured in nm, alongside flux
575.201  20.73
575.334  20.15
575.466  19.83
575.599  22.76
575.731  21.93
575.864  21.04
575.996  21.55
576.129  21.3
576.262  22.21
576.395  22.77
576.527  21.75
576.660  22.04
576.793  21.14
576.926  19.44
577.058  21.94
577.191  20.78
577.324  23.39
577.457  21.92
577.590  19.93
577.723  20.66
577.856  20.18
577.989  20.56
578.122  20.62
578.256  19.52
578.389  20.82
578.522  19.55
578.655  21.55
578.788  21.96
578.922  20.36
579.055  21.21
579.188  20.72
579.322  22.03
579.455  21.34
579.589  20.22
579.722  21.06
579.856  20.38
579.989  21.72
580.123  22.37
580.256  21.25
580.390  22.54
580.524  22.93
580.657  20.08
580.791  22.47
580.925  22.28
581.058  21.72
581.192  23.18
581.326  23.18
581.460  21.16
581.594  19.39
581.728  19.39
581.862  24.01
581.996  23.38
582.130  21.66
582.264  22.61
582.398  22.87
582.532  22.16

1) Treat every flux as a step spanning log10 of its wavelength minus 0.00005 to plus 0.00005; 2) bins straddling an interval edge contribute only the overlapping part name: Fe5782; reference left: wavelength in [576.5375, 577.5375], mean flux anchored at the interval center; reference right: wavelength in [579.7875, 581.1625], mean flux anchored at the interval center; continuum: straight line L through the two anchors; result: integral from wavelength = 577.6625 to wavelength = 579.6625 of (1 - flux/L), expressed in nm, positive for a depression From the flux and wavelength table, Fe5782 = 0.08 nm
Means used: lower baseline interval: 21.5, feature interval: 20.8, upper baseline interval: 21.8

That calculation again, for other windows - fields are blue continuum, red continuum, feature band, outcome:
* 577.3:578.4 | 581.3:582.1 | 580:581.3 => -0.04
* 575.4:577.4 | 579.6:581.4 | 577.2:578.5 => 0.05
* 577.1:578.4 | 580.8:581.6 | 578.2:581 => 0.03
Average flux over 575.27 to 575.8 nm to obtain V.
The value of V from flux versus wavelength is 21.2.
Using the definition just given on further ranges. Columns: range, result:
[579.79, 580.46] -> 21.7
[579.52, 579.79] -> 20.6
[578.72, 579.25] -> 21.1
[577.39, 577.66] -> 20.9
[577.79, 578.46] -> 20.3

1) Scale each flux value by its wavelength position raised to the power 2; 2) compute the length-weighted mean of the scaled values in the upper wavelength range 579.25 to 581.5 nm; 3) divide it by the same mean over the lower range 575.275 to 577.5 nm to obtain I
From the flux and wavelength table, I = 1.0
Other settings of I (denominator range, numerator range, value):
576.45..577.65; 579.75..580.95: 1.03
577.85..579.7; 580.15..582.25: 1.06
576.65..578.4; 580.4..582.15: 1.06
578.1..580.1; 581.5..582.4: 1.05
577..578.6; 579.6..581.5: 1.06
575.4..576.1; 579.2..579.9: 0.99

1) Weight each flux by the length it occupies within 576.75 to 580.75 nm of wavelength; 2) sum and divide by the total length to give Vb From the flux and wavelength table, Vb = 21.1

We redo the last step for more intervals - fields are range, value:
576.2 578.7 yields 21.1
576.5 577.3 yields 21.3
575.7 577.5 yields 21.6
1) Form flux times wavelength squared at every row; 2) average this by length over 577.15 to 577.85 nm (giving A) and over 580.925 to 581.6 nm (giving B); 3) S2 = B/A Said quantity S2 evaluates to 1.0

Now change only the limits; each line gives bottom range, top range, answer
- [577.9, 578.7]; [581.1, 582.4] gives 1.09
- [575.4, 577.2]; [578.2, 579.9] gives 0.98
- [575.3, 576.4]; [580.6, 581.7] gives 1.02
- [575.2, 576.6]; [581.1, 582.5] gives 1.05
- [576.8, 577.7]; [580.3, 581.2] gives 1.05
